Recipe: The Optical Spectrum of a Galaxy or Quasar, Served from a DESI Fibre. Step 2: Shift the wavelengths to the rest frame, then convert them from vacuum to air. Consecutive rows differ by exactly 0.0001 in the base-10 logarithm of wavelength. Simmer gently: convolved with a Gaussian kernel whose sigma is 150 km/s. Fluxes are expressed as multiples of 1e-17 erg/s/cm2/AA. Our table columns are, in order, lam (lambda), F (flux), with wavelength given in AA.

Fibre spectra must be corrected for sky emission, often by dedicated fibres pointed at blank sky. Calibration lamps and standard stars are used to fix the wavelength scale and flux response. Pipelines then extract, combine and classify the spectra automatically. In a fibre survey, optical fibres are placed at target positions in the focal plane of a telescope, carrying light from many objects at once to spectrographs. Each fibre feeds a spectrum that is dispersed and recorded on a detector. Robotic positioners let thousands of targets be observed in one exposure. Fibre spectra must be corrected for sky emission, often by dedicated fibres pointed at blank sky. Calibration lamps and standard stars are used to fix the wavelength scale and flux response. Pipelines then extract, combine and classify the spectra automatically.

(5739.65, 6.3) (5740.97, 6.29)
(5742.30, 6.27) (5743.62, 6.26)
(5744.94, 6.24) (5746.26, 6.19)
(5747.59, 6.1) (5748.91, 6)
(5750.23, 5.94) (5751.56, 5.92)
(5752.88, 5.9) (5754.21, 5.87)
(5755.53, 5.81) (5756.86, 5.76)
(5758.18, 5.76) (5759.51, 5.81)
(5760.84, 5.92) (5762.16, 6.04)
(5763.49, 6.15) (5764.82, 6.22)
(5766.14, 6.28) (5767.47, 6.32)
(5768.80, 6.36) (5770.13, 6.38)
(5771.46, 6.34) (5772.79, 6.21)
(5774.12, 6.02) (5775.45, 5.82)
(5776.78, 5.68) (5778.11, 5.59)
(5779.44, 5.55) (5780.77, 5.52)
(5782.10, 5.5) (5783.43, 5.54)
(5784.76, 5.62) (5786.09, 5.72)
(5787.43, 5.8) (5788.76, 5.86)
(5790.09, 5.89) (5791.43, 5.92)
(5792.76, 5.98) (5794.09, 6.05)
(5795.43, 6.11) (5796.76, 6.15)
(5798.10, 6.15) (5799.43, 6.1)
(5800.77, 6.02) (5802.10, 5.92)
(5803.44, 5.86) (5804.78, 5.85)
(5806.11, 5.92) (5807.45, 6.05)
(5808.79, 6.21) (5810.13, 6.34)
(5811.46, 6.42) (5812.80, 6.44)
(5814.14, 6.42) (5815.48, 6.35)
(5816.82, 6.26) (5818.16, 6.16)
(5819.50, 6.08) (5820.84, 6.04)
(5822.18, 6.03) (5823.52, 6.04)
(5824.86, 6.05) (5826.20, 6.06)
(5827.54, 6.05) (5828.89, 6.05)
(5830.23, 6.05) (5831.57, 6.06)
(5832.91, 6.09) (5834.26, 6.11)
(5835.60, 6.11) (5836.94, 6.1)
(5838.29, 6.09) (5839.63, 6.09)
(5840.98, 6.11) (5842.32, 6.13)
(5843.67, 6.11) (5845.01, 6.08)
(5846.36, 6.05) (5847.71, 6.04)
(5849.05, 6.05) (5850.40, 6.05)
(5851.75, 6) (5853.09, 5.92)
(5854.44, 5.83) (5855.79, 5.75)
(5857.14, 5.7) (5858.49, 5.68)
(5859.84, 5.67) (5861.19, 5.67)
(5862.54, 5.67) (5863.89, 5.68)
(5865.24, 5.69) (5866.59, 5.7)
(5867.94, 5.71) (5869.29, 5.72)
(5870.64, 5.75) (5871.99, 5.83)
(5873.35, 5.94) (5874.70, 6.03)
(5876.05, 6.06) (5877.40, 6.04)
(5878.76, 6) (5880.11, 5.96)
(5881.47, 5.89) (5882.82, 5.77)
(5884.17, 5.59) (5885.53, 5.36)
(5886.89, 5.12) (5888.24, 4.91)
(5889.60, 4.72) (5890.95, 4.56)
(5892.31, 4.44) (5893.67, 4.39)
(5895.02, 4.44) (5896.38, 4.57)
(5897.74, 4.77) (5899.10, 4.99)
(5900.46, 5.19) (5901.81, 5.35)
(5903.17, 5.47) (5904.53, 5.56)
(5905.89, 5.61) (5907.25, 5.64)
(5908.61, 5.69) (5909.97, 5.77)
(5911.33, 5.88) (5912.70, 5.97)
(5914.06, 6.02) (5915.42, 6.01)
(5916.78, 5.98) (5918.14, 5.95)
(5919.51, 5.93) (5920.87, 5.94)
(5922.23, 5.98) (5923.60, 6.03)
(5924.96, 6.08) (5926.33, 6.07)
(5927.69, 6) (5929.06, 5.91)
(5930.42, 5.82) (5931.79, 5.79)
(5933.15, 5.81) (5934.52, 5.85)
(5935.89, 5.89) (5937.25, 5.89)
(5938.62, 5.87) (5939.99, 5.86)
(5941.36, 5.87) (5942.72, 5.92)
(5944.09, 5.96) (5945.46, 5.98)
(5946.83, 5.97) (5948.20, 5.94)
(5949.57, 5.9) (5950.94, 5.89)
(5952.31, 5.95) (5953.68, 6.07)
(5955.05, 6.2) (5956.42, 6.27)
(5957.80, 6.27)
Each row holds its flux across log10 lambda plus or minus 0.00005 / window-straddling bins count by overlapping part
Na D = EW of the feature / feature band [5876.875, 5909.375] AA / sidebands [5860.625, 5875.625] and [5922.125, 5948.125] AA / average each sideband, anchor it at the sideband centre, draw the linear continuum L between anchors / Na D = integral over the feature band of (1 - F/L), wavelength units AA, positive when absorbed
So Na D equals 3.2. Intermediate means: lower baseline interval 5.77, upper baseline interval 5.92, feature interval 5.25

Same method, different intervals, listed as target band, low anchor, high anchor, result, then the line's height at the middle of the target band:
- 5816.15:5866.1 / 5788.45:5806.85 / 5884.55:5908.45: -3.7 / 5.57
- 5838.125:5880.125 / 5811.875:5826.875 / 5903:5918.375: 0.8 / 6.02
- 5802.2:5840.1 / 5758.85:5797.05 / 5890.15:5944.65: -1.8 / 5.84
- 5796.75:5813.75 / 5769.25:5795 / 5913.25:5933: -0.7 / 5.87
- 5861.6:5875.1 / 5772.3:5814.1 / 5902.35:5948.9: 0.3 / 5.9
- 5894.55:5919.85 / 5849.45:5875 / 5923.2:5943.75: 1.5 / 5.87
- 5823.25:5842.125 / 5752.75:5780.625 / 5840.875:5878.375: -0.5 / 5.91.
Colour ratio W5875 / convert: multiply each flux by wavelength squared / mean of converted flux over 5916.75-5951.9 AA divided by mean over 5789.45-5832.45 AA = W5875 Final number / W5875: 1.01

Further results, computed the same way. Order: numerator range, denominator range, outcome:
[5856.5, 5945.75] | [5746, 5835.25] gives 0.98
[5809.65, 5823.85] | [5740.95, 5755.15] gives 1.05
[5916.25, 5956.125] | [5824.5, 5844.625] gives 1.01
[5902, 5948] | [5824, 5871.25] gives 1.02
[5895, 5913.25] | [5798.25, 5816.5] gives 0.90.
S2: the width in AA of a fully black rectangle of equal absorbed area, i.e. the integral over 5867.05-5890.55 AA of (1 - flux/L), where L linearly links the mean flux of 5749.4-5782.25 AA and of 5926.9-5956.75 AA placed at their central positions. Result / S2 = 1.1 AA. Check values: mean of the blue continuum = 5.95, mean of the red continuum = 5.93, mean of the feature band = 5.66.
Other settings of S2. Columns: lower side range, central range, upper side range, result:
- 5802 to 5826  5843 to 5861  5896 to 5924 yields 0.1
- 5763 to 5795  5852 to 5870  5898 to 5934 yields 0.3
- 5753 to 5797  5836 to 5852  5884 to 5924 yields -1.3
